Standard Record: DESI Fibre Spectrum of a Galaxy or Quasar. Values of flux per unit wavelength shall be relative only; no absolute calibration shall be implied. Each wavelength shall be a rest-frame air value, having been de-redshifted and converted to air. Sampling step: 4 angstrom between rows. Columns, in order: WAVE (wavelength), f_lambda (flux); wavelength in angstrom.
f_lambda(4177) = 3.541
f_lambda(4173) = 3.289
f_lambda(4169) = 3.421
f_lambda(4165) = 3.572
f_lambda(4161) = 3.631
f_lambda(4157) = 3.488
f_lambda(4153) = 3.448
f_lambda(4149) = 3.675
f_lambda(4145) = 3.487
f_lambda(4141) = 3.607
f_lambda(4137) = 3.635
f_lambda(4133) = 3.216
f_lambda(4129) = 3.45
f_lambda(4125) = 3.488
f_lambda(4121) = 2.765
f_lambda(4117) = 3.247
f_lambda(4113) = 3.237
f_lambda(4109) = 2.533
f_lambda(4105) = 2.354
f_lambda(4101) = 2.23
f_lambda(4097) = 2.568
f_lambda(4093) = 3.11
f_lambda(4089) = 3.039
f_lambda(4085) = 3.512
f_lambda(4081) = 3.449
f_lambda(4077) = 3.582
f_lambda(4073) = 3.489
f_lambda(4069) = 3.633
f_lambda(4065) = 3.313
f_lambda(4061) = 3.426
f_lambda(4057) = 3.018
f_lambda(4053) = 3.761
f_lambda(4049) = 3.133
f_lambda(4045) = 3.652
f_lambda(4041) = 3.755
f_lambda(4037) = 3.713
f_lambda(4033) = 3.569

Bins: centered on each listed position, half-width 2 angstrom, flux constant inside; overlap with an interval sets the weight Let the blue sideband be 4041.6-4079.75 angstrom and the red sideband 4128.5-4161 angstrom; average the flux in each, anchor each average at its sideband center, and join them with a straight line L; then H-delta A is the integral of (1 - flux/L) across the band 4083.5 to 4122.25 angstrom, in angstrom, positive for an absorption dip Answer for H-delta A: 7.0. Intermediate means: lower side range 3.46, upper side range 3.51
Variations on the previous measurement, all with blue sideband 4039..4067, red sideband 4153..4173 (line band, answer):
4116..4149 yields 0.91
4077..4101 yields 2.49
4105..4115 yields 1.99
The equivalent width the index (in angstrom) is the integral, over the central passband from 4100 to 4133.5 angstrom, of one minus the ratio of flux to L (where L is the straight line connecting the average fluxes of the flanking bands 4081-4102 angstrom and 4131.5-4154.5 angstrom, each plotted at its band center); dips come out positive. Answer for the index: 3.1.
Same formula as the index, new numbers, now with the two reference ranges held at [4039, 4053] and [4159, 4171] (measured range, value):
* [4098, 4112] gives 4.3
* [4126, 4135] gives 0.5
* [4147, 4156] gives 0.0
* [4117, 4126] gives 1.1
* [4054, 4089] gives 1.3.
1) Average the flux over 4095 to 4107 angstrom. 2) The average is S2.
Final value 2.38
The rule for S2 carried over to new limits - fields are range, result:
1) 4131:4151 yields 3.52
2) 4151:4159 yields 3.47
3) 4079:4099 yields 3.14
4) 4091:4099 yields 2.84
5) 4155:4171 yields 3.53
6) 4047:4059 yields 3.3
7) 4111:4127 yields 3.18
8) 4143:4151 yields 3.58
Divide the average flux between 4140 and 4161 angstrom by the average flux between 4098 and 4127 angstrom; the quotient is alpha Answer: 1.3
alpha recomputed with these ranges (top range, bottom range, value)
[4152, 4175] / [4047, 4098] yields 1.05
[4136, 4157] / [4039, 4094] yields 1.04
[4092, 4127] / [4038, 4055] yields 0.79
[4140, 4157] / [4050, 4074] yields 1.03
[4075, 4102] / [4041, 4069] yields 0.90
